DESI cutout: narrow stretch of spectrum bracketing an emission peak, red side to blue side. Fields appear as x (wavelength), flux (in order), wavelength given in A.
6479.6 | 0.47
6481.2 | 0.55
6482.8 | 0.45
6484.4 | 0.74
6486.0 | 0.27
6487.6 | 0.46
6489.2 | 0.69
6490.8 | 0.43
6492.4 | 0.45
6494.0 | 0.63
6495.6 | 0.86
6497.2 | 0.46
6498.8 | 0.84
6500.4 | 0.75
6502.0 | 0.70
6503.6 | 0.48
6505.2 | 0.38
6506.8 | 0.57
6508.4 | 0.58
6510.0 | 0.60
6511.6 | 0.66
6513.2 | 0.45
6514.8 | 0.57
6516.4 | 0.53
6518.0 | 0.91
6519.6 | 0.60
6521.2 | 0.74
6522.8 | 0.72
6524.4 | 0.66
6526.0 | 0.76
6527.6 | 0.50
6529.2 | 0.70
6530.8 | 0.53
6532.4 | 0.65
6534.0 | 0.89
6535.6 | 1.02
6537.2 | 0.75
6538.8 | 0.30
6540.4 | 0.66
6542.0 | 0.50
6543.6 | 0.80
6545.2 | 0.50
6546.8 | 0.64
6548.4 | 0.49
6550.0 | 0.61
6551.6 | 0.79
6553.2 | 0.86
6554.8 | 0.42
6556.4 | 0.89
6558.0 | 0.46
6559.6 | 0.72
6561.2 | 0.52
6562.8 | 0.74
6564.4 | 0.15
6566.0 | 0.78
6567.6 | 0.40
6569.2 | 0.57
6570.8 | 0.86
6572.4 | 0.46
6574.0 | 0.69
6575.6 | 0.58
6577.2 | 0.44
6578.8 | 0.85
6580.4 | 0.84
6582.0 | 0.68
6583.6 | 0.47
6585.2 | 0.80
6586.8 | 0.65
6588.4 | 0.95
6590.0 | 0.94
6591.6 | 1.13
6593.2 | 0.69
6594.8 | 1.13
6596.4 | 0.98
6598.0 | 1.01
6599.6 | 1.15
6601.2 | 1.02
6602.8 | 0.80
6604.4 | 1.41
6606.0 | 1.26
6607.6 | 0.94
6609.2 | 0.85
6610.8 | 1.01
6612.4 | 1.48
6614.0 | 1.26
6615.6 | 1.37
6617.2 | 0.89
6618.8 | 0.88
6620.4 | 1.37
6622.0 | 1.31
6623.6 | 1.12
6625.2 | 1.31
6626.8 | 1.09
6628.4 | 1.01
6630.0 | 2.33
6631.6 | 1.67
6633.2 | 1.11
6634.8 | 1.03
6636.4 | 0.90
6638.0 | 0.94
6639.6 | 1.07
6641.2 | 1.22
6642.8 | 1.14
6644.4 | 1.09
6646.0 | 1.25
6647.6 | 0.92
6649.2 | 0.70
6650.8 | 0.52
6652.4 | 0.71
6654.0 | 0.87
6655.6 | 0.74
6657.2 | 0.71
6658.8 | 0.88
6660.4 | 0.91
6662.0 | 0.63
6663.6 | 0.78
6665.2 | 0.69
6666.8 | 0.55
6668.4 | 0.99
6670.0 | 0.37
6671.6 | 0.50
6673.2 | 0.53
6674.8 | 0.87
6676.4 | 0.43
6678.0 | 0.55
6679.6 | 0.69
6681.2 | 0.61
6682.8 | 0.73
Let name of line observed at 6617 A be Mg II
